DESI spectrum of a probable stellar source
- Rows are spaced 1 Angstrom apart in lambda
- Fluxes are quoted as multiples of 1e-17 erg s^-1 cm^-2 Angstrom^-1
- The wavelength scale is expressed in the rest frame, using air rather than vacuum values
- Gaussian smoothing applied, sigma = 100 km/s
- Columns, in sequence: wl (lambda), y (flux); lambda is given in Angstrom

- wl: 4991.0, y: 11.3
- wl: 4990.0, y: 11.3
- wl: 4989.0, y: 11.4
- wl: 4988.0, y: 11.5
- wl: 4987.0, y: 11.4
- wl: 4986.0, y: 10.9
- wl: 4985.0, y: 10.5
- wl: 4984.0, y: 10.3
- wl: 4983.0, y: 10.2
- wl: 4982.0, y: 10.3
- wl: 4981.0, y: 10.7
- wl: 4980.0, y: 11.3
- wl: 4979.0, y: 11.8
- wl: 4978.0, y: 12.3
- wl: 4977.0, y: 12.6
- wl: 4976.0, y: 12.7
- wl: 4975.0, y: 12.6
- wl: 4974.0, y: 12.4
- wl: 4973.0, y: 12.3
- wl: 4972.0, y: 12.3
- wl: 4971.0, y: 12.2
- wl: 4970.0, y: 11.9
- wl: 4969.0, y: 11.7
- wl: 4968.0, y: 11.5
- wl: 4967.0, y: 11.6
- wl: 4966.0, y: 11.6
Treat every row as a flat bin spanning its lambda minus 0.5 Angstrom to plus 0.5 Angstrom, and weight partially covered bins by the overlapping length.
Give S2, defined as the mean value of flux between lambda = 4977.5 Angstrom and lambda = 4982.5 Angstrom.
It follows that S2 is 11.3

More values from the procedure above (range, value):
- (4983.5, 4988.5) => 10.9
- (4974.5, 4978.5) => 12.6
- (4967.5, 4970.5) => 11.7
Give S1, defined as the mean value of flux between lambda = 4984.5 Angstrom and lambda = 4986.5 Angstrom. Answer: 10.7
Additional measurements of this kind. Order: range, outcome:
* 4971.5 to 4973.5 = 12.3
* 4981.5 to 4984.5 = 10.3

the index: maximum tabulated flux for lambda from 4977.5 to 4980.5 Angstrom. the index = 12.3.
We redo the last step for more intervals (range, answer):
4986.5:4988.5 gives 11.5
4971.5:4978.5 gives 12.7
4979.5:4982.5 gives 11.3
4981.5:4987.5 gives 11.4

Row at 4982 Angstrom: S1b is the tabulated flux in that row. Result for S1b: 10.3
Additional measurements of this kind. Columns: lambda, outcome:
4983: 10.2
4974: 12.4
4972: 12.3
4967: 11.6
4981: 10.7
